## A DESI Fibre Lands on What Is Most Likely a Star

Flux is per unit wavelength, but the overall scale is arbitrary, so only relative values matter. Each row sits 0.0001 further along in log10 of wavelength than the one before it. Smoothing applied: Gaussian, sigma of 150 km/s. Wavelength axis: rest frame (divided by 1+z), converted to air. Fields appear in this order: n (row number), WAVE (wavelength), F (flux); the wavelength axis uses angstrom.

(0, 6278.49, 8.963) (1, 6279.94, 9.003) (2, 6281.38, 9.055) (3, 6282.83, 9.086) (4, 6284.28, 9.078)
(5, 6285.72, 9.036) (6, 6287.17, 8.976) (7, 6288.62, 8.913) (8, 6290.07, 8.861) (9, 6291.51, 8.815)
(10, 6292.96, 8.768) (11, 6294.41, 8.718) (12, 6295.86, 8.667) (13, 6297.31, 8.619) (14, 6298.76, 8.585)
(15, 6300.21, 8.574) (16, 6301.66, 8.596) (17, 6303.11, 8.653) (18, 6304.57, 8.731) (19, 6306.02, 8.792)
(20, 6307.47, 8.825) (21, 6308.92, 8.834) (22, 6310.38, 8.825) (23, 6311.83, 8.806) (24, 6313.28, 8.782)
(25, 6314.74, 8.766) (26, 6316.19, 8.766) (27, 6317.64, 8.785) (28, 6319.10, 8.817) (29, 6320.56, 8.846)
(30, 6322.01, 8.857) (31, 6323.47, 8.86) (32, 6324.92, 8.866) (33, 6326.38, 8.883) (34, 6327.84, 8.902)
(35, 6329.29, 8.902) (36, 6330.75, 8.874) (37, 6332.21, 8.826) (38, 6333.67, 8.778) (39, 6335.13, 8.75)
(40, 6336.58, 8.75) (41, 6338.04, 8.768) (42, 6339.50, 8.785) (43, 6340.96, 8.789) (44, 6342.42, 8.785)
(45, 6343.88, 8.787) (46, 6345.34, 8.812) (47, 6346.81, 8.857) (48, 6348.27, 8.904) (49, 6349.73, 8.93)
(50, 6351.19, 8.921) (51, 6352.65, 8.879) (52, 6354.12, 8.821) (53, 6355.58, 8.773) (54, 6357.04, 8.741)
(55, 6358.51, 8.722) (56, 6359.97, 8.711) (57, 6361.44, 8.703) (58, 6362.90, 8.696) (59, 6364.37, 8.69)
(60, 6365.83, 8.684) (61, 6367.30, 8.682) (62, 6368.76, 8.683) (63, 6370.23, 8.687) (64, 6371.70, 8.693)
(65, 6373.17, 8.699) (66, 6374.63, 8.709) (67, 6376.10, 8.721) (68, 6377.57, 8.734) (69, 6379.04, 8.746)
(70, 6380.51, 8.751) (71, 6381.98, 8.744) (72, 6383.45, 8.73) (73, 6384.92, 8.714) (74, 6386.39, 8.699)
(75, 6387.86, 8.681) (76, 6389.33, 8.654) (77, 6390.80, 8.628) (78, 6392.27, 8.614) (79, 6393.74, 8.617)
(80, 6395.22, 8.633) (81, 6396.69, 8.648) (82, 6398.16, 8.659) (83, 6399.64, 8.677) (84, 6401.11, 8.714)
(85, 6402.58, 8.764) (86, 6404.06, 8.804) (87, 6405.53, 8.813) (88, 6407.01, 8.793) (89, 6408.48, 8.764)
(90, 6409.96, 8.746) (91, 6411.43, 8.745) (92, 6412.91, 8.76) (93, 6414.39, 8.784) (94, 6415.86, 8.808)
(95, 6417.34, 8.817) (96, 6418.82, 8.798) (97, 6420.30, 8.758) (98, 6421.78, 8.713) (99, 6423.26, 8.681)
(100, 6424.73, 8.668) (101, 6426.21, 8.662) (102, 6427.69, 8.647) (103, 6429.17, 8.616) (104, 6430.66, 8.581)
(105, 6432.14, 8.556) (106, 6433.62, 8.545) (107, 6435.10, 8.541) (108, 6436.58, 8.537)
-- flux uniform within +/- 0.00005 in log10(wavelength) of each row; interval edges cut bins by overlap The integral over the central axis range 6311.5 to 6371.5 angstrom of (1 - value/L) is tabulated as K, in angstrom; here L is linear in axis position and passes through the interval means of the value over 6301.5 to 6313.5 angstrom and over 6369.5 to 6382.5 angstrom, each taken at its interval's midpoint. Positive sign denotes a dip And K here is -0.4 angstrom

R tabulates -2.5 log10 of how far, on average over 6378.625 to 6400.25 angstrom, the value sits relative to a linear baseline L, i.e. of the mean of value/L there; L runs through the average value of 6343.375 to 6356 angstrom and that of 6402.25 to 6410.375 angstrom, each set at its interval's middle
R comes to 0.02 mag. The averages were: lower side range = 8.85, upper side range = 8.78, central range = 8.68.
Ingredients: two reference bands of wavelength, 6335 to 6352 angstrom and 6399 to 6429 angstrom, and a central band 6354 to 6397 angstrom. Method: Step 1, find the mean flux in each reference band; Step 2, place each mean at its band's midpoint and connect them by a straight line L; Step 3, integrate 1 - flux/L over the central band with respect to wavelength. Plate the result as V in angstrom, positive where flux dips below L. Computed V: 0.4 angstrom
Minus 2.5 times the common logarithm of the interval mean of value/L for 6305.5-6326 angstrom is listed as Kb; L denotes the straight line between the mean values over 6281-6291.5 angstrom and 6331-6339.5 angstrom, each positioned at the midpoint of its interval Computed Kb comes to 0.01 mag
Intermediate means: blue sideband 8.99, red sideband 8.78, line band 8.82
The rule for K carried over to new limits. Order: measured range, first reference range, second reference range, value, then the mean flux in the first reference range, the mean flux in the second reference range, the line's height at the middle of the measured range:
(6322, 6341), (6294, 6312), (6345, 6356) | -0.1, 8.7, 8.86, 8.8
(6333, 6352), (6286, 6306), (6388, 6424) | -0.2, 8.74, 8.73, 8.73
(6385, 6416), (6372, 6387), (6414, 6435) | 0.0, 8.72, 8.68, 8.7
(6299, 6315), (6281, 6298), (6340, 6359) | 0.2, 8.88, 8.82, 8.86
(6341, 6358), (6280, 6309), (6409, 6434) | -0.1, 8.81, 8.7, 8.77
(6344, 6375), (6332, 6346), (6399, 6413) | 0.1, 8.79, 8.76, 8.78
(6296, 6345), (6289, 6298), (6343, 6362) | 0.0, 8.75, 8.81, 8.78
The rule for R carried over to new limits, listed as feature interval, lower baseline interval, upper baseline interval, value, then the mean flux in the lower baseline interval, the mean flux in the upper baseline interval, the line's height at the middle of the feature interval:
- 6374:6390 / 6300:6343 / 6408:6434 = 0.00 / 8.8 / 8.7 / 8.74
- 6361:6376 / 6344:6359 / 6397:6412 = 0.01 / 8.83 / 8.75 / 8.81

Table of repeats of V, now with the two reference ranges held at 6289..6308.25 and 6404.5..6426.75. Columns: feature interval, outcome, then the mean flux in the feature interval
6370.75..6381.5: 0.0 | 8.72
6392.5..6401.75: 0.1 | 8.65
